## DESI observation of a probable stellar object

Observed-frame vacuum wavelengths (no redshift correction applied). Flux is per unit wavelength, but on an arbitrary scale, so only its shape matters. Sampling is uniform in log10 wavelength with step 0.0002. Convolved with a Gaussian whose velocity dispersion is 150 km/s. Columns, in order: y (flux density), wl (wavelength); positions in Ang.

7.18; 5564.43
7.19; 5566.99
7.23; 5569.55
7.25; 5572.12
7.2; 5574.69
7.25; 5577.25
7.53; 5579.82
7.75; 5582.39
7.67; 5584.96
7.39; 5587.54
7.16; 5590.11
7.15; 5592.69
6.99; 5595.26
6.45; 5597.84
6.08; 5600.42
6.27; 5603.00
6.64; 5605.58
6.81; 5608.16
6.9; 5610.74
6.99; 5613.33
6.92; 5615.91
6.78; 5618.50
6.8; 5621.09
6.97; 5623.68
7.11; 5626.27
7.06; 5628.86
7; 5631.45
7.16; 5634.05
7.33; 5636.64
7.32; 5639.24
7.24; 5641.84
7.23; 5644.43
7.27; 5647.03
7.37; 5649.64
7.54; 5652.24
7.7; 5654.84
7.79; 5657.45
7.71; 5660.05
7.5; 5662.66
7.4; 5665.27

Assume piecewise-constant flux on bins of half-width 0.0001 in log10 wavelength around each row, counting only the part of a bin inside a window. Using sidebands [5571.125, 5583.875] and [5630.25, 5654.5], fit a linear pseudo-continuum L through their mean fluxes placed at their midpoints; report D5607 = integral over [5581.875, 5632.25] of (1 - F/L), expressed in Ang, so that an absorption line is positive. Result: 2.9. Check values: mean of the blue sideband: 7.41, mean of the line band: 6.93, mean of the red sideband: 7.29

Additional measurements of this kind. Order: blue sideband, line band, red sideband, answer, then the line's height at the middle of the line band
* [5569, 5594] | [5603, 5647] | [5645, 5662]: 2.8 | 7.47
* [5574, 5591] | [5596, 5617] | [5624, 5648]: 2.0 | 7.32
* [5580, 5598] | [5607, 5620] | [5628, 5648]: 0.7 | 7.25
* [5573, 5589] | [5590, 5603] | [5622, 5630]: 1.1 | 7.31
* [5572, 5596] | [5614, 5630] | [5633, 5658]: 0.9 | 7.37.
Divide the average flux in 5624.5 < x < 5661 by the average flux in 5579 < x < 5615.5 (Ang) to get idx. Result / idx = 1.1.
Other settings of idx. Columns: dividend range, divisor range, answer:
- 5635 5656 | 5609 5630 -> 1.06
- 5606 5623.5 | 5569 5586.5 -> 0.93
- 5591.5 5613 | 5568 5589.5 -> 0.90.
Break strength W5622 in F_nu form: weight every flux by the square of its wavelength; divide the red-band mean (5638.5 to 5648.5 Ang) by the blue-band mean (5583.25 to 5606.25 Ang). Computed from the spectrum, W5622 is 1.07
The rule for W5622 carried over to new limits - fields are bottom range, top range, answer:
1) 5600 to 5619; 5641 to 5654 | 1.11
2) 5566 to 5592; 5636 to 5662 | 1.04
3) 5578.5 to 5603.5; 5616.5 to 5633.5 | 1.00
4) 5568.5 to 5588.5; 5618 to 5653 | 0.99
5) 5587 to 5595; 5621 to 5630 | 0.99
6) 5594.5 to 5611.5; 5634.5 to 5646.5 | 1.12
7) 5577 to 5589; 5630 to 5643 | 0.97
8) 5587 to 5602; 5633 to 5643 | 1.08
